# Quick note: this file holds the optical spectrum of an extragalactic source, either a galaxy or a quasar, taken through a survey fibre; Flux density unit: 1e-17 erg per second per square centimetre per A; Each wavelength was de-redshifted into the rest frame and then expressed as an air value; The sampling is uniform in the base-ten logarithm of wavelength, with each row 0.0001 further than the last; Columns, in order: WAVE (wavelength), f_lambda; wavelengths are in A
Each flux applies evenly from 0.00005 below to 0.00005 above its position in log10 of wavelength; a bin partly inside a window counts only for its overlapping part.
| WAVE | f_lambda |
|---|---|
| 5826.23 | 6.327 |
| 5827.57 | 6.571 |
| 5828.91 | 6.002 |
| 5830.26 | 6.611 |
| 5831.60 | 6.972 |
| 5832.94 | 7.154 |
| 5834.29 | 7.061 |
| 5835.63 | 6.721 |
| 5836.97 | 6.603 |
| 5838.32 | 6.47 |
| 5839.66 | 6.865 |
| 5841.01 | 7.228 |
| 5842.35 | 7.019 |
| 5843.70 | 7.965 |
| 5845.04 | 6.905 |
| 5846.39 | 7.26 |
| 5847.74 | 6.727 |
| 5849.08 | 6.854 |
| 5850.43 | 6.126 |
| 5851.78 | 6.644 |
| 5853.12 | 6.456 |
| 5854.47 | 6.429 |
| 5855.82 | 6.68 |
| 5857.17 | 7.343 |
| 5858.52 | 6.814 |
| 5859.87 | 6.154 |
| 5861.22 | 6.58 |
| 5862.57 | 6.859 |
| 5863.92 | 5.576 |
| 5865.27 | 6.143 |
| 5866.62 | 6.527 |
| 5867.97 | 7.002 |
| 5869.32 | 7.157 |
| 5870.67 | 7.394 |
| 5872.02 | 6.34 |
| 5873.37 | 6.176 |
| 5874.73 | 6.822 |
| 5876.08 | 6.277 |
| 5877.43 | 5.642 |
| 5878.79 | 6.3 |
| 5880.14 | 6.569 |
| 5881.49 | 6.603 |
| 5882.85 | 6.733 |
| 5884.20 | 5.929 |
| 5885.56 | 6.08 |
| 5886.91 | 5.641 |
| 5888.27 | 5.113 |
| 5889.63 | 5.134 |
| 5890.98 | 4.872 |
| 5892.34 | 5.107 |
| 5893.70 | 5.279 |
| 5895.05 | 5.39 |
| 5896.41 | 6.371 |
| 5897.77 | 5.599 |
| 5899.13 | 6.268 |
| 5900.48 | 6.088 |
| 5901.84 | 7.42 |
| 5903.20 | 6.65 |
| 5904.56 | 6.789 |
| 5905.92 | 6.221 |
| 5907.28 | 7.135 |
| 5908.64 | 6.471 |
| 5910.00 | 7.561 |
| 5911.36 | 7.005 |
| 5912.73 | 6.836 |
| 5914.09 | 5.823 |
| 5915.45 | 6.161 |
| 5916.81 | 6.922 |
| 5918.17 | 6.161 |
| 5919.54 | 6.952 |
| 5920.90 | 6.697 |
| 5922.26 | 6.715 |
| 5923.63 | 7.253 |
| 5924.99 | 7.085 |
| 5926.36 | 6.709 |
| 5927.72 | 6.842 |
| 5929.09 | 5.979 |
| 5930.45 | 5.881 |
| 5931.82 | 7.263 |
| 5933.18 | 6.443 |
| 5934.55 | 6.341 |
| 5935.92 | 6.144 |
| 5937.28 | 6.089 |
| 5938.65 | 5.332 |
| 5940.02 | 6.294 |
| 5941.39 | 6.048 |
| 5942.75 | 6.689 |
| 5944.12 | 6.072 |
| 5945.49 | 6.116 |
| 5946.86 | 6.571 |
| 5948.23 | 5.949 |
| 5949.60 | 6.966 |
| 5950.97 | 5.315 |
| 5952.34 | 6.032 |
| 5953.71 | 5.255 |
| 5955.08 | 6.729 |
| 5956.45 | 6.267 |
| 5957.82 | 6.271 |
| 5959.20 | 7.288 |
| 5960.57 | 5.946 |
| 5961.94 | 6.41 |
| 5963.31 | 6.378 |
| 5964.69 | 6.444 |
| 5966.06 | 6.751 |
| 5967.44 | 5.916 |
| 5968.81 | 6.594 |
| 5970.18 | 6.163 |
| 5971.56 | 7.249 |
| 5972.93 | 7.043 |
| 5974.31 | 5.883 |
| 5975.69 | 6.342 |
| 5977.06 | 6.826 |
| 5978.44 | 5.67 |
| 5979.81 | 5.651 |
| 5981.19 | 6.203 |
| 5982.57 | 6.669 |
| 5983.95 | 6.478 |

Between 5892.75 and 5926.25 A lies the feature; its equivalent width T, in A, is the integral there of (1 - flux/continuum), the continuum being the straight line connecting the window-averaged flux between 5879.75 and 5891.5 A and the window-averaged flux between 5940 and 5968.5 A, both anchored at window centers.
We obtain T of -2.9 A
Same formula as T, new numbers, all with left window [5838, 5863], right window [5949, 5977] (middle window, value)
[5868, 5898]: 2.86 A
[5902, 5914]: -0.40 A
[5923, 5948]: 0.36 A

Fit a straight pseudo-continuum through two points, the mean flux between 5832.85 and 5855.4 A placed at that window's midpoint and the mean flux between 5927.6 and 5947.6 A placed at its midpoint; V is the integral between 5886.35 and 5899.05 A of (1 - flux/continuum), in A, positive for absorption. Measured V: 2.2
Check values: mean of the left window 6.84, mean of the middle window 5.43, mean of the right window 6.26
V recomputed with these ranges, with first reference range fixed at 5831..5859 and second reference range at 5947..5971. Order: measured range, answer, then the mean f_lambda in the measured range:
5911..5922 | -0.1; 6.56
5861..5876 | 0.4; 6.59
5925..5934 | -0.2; 6.56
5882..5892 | 1.5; 5.64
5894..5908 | 0.5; 6.37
